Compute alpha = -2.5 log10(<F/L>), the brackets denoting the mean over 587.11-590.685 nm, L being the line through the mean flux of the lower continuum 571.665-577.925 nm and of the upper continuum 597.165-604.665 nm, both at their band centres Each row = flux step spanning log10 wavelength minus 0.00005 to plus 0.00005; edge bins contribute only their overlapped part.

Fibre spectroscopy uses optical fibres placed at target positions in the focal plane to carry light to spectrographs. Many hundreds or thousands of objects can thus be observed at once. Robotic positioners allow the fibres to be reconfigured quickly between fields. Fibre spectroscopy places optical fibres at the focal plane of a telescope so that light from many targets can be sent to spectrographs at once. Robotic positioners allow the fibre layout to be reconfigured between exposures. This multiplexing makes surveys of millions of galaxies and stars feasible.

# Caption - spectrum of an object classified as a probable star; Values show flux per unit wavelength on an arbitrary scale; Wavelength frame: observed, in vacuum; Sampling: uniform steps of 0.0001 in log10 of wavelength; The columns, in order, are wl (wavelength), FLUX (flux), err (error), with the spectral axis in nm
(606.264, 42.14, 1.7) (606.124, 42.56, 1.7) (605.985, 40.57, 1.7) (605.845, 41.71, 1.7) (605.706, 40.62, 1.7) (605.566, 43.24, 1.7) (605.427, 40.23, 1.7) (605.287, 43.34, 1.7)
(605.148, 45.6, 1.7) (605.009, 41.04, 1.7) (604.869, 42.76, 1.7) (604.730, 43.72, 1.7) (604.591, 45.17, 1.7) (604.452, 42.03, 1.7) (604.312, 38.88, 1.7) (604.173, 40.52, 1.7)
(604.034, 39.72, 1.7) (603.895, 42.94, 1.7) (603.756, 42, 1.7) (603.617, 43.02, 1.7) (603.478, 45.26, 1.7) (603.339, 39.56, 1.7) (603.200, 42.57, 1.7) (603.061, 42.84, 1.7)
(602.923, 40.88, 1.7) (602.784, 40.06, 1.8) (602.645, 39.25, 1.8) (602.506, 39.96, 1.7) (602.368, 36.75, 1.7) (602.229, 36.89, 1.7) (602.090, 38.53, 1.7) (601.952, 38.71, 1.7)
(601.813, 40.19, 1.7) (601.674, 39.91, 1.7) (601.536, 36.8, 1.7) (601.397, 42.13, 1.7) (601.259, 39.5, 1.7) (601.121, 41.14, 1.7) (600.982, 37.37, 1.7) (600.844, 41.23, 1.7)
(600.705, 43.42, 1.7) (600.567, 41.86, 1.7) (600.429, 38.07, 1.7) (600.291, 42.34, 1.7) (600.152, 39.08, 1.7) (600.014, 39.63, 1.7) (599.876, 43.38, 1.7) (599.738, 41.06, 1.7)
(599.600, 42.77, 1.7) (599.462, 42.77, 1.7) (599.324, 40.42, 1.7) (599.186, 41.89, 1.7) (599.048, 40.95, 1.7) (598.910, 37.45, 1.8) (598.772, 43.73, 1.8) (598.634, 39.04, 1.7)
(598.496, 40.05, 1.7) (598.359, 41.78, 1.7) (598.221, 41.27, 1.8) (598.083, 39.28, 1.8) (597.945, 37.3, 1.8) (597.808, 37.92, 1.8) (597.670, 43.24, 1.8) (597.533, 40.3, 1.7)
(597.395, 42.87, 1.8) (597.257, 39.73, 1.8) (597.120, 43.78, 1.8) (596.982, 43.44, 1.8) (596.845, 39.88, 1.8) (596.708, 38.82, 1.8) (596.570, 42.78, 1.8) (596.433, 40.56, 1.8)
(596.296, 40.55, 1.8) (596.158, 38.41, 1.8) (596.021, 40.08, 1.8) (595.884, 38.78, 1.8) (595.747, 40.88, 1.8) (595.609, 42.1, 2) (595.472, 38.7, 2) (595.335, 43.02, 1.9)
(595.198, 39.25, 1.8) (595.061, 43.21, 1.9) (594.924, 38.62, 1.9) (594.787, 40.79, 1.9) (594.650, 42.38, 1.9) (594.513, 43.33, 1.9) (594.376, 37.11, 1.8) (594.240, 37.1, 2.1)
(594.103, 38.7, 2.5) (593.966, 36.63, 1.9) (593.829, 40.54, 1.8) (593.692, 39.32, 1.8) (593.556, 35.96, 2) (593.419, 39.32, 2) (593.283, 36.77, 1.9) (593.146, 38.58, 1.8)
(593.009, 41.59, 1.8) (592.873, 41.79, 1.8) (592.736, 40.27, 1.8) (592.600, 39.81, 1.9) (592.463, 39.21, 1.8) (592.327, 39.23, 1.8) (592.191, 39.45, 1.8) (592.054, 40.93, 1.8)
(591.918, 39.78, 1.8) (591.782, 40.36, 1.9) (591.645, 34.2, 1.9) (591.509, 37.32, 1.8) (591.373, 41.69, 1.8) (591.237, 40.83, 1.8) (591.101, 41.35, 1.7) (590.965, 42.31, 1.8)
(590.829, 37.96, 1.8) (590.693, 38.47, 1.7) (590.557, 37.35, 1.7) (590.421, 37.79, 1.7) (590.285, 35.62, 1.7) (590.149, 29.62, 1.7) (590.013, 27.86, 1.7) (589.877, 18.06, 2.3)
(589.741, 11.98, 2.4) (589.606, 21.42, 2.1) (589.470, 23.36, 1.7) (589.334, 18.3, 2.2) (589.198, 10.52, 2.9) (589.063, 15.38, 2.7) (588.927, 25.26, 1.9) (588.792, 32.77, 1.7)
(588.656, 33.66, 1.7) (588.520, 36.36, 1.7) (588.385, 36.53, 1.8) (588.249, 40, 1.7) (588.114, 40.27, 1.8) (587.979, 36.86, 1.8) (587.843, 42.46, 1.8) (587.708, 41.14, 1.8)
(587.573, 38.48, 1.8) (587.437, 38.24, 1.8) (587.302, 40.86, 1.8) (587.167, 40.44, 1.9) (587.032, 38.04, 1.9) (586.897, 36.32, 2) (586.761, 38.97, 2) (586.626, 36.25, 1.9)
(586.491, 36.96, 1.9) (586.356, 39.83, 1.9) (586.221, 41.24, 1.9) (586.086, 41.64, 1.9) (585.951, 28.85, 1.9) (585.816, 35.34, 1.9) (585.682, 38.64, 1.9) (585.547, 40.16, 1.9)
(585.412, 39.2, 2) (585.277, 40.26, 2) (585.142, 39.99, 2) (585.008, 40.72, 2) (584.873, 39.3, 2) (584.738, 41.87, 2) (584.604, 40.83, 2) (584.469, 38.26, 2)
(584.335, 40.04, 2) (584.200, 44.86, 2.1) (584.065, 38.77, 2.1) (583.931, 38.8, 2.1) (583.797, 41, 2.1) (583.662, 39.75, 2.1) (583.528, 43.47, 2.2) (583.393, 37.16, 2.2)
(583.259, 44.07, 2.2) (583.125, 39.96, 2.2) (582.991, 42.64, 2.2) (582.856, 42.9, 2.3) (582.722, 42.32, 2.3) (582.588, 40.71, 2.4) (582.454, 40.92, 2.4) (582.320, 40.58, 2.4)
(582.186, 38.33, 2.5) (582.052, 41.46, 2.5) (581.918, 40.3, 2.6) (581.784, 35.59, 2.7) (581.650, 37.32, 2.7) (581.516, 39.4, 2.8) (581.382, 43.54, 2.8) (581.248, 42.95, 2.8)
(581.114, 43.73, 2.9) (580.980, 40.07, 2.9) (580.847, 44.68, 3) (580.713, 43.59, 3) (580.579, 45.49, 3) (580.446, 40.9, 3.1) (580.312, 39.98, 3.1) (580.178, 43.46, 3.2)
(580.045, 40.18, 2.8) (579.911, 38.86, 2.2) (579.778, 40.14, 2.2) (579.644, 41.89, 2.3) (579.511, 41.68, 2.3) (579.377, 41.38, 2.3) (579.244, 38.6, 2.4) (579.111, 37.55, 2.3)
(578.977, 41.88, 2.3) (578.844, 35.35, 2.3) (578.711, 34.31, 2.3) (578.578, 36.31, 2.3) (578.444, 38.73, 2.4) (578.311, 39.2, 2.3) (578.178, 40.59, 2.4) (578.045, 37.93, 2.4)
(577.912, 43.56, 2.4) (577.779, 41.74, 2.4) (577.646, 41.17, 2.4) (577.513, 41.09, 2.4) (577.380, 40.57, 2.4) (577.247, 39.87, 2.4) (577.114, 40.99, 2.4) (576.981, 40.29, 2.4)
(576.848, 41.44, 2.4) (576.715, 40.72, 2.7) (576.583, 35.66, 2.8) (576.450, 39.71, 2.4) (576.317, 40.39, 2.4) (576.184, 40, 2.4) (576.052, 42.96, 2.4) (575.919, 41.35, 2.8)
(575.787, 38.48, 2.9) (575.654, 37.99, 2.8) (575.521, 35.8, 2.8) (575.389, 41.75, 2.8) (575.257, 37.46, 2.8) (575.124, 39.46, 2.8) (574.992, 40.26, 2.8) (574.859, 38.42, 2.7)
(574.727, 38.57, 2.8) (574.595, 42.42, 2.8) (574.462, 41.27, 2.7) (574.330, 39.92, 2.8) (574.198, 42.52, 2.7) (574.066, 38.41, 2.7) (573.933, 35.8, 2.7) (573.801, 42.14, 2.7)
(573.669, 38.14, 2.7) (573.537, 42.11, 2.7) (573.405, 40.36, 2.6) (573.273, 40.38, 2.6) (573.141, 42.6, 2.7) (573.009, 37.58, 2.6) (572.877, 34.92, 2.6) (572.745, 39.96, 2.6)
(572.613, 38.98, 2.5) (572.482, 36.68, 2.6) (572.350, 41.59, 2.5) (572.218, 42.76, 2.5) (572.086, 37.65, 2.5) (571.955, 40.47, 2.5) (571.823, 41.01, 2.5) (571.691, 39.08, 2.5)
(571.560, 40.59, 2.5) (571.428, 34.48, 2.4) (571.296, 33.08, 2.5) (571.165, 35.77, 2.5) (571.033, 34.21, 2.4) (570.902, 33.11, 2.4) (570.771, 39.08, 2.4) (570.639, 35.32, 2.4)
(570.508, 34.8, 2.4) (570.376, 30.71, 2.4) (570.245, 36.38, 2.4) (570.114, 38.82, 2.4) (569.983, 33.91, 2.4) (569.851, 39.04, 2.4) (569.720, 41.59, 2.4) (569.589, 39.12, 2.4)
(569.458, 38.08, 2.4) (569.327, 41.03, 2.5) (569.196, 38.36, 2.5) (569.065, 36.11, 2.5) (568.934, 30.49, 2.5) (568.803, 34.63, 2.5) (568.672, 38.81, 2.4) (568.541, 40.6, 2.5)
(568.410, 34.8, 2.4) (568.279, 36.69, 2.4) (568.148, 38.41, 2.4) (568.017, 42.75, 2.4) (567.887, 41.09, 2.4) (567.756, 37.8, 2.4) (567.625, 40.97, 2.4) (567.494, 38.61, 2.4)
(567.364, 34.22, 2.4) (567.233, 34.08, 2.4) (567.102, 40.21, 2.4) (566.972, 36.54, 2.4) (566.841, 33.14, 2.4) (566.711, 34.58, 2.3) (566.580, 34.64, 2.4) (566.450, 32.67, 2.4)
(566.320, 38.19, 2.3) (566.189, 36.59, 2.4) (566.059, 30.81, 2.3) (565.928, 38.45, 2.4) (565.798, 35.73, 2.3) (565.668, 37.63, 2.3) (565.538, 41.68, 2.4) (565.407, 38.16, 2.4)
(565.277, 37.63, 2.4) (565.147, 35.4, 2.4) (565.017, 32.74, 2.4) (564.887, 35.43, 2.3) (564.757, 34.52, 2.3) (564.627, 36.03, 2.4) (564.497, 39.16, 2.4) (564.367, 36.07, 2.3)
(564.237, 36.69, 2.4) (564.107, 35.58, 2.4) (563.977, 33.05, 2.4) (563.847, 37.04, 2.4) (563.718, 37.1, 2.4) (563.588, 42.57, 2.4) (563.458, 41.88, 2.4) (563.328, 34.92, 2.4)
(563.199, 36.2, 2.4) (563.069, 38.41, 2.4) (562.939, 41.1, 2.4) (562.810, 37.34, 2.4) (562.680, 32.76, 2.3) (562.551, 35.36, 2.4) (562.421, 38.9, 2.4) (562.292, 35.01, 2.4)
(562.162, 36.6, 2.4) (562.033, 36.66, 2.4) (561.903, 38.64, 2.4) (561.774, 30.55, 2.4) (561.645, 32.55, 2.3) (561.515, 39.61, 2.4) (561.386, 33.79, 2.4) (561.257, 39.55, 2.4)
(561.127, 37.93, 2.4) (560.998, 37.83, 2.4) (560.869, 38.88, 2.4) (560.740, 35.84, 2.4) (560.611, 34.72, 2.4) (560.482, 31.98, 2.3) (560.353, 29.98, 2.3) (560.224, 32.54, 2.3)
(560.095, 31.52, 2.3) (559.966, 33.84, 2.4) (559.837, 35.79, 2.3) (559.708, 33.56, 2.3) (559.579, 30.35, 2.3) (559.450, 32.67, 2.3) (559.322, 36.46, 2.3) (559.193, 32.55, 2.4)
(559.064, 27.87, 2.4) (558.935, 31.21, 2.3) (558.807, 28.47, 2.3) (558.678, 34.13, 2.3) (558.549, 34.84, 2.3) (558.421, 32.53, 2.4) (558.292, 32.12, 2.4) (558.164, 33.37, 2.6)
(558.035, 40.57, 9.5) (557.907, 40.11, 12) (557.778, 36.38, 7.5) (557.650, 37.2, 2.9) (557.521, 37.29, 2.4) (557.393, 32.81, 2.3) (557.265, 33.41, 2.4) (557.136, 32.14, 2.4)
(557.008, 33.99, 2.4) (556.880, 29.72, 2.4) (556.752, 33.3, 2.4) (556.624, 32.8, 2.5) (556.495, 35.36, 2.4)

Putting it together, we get 0.28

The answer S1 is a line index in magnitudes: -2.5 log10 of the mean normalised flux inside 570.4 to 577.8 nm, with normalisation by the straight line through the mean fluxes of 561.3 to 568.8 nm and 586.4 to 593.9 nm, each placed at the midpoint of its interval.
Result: -0.08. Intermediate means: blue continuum 36.8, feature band 39.1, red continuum 35.4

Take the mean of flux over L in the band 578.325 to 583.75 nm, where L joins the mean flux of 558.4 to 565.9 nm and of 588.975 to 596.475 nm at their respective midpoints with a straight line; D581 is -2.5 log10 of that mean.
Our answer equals -0.13 mag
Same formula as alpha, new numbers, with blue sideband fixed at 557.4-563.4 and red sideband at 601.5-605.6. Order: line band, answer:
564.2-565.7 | -0.03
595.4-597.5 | -0.02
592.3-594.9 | 0.01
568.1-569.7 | -0.03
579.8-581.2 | -0.11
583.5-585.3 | -0.06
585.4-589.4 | 0.10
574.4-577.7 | -0.08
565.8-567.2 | 0.01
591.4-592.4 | 0.02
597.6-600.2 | -0.01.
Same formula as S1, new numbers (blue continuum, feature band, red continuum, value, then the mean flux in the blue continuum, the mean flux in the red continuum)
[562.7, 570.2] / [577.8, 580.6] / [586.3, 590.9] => -0.15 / 37.1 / 32.7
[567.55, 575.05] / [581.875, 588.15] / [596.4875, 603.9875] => -0.01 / 38.3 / 40.7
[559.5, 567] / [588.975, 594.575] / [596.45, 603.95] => 0.14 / 35.9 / 40.7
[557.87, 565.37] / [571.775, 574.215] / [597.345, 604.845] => -0.08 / 35.4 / 40.7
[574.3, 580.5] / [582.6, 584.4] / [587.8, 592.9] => -0.12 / 39.8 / 33.8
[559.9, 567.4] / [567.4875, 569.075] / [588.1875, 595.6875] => -0.05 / 36.1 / 35.6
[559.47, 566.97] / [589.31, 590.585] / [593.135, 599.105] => 0.45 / 35.9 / 40.1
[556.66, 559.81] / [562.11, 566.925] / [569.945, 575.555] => -0.02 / 33.6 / 38.4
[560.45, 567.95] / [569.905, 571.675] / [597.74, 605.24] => 0.05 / 36.6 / 40.8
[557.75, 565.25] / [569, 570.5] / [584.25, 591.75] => -0.06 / 35.3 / 35.3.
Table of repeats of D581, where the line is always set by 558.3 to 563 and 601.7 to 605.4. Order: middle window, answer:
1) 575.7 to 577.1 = -0.09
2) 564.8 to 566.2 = -0.03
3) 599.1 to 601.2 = -0.01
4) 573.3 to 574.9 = -0.10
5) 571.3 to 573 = -0.07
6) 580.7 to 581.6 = -0.13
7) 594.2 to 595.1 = -0.02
